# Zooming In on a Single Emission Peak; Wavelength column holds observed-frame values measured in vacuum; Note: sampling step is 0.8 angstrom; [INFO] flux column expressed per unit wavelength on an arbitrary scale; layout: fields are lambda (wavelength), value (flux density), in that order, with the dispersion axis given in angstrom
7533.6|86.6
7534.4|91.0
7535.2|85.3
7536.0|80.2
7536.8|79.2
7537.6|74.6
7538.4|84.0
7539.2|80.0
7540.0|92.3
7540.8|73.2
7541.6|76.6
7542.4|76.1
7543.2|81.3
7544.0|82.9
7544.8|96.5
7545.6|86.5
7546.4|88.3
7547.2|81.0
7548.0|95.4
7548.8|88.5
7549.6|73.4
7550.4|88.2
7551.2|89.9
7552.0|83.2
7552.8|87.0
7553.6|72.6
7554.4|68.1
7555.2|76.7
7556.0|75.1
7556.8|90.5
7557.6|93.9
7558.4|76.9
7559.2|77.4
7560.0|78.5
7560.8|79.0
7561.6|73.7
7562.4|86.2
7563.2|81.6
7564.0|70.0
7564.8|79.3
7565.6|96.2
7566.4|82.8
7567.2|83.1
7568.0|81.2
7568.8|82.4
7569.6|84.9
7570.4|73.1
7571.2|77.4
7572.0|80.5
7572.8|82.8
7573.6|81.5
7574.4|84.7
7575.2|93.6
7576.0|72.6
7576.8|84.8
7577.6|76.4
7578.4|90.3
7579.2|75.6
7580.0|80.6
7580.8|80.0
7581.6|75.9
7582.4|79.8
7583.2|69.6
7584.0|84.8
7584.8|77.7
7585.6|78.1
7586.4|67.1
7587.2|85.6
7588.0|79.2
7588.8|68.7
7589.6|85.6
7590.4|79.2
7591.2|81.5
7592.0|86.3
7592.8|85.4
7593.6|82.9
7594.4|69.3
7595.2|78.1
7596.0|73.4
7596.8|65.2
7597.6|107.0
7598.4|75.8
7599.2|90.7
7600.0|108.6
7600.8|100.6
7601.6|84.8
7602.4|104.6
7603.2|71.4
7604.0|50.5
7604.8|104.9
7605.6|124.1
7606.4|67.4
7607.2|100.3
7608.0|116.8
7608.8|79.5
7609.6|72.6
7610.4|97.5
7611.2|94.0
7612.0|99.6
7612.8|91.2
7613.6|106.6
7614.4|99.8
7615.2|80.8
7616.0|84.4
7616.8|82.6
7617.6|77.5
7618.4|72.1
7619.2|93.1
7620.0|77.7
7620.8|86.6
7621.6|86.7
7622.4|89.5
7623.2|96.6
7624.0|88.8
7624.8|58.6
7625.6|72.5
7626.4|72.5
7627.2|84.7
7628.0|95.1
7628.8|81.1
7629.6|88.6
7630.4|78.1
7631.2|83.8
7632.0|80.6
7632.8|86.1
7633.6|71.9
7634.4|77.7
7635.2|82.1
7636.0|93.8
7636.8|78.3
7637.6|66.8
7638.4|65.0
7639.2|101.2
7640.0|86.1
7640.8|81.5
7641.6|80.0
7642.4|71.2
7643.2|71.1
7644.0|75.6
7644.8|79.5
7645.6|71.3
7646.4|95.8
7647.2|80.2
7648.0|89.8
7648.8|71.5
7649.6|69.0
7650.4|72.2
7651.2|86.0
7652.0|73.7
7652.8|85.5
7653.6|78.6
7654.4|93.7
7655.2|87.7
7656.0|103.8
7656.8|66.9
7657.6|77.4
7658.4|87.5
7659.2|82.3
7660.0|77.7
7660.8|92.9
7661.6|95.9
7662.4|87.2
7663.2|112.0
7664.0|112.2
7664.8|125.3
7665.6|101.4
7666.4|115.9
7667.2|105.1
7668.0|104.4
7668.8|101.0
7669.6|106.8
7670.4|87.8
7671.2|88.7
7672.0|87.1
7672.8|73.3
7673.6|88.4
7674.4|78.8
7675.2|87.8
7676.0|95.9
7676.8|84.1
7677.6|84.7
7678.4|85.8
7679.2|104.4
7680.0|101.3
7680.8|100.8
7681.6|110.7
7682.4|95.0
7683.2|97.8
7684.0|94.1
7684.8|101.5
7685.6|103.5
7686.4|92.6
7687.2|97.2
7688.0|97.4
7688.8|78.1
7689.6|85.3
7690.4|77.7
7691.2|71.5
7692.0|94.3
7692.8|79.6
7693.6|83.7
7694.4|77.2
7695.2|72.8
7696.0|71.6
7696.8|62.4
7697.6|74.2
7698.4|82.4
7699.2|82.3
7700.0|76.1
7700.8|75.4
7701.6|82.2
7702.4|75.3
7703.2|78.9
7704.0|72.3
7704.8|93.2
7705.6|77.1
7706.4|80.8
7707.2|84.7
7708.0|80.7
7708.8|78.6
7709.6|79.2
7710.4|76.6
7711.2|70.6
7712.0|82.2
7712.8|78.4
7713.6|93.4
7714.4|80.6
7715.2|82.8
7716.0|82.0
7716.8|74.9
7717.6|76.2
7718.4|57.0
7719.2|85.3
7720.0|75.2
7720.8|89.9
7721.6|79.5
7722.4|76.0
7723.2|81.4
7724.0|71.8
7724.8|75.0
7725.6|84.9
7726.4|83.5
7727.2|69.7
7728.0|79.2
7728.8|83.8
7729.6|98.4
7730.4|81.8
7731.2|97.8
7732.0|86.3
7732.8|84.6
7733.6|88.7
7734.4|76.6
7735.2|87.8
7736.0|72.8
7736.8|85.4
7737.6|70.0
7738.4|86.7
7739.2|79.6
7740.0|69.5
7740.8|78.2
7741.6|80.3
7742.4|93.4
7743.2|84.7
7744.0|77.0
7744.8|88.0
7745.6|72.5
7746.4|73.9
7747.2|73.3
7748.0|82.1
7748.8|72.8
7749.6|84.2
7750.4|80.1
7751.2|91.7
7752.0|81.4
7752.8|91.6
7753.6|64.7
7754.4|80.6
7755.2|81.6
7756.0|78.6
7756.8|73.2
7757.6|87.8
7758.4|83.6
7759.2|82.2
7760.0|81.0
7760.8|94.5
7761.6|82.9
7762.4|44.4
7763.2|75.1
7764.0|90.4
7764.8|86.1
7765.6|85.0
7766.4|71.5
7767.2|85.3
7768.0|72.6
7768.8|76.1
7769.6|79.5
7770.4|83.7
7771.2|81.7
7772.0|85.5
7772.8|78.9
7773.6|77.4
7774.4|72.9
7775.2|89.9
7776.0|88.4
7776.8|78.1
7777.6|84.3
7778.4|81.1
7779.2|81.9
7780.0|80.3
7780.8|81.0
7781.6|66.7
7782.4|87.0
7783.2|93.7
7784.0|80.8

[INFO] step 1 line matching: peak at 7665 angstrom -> [S II] 6716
